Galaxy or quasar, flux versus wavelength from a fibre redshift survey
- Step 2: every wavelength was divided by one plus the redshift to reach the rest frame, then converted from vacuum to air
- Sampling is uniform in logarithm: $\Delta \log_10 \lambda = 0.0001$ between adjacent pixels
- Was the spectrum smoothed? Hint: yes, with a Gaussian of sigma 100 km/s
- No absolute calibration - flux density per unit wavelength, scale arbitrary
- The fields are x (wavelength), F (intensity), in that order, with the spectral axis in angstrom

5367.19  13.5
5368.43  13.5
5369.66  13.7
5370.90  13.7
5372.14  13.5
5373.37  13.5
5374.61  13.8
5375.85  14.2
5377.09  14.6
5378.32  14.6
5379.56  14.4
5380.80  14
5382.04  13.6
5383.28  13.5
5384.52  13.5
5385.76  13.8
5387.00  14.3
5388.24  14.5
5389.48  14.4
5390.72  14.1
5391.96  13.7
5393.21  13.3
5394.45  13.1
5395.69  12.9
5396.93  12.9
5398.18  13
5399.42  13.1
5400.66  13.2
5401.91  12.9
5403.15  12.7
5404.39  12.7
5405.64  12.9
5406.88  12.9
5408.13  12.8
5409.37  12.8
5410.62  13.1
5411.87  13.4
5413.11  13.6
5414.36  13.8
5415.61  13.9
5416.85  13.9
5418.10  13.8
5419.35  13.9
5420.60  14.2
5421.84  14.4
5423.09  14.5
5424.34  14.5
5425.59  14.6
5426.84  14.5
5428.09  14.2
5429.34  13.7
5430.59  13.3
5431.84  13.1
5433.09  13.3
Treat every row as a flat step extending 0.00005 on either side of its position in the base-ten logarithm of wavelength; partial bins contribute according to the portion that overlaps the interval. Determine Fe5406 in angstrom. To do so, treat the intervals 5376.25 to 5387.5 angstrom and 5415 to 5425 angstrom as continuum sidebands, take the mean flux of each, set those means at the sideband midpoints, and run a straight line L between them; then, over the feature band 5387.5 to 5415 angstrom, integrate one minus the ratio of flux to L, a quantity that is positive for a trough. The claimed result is 1.6 angstrom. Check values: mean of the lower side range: 14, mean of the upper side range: 14.1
